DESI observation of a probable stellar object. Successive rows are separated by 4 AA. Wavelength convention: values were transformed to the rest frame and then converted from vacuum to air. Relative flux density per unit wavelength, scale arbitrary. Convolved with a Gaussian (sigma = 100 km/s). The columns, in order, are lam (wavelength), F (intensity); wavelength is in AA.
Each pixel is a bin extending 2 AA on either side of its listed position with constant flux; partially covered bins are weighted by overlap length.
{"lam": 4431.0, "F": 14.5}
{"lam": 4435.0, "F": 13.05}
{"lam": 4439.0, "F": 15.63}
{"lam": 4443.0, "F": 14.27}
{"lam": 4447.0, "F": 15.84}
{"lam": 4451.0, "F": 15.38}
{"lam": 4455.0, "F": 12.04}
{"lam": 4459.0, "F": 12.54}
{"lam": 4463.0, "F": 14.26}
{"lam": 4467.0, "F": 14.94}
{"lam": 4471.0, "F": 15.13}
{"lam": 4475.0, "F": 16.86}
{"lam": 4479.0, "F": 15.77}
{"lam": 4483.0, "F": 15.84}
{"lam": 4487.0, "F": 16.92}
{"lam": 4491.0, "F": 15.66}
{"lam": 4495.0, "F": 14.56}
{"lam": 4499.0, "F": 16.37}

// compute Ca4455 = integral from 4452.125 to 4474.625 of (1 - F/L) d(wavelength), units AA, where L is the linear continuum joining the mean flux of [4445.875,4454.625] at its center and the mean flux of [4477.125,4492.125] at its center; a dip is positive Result 1.92 AA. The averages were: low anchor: 14.9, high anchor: 16.1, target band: 14.1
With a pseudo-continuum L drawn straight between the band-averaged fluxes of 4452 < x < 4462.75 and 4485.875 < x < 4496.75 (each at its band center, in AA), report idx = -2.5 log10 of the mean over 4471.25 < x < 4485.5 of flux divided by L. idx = -0.10 mag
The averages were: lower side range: 12.9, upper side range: 15.6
